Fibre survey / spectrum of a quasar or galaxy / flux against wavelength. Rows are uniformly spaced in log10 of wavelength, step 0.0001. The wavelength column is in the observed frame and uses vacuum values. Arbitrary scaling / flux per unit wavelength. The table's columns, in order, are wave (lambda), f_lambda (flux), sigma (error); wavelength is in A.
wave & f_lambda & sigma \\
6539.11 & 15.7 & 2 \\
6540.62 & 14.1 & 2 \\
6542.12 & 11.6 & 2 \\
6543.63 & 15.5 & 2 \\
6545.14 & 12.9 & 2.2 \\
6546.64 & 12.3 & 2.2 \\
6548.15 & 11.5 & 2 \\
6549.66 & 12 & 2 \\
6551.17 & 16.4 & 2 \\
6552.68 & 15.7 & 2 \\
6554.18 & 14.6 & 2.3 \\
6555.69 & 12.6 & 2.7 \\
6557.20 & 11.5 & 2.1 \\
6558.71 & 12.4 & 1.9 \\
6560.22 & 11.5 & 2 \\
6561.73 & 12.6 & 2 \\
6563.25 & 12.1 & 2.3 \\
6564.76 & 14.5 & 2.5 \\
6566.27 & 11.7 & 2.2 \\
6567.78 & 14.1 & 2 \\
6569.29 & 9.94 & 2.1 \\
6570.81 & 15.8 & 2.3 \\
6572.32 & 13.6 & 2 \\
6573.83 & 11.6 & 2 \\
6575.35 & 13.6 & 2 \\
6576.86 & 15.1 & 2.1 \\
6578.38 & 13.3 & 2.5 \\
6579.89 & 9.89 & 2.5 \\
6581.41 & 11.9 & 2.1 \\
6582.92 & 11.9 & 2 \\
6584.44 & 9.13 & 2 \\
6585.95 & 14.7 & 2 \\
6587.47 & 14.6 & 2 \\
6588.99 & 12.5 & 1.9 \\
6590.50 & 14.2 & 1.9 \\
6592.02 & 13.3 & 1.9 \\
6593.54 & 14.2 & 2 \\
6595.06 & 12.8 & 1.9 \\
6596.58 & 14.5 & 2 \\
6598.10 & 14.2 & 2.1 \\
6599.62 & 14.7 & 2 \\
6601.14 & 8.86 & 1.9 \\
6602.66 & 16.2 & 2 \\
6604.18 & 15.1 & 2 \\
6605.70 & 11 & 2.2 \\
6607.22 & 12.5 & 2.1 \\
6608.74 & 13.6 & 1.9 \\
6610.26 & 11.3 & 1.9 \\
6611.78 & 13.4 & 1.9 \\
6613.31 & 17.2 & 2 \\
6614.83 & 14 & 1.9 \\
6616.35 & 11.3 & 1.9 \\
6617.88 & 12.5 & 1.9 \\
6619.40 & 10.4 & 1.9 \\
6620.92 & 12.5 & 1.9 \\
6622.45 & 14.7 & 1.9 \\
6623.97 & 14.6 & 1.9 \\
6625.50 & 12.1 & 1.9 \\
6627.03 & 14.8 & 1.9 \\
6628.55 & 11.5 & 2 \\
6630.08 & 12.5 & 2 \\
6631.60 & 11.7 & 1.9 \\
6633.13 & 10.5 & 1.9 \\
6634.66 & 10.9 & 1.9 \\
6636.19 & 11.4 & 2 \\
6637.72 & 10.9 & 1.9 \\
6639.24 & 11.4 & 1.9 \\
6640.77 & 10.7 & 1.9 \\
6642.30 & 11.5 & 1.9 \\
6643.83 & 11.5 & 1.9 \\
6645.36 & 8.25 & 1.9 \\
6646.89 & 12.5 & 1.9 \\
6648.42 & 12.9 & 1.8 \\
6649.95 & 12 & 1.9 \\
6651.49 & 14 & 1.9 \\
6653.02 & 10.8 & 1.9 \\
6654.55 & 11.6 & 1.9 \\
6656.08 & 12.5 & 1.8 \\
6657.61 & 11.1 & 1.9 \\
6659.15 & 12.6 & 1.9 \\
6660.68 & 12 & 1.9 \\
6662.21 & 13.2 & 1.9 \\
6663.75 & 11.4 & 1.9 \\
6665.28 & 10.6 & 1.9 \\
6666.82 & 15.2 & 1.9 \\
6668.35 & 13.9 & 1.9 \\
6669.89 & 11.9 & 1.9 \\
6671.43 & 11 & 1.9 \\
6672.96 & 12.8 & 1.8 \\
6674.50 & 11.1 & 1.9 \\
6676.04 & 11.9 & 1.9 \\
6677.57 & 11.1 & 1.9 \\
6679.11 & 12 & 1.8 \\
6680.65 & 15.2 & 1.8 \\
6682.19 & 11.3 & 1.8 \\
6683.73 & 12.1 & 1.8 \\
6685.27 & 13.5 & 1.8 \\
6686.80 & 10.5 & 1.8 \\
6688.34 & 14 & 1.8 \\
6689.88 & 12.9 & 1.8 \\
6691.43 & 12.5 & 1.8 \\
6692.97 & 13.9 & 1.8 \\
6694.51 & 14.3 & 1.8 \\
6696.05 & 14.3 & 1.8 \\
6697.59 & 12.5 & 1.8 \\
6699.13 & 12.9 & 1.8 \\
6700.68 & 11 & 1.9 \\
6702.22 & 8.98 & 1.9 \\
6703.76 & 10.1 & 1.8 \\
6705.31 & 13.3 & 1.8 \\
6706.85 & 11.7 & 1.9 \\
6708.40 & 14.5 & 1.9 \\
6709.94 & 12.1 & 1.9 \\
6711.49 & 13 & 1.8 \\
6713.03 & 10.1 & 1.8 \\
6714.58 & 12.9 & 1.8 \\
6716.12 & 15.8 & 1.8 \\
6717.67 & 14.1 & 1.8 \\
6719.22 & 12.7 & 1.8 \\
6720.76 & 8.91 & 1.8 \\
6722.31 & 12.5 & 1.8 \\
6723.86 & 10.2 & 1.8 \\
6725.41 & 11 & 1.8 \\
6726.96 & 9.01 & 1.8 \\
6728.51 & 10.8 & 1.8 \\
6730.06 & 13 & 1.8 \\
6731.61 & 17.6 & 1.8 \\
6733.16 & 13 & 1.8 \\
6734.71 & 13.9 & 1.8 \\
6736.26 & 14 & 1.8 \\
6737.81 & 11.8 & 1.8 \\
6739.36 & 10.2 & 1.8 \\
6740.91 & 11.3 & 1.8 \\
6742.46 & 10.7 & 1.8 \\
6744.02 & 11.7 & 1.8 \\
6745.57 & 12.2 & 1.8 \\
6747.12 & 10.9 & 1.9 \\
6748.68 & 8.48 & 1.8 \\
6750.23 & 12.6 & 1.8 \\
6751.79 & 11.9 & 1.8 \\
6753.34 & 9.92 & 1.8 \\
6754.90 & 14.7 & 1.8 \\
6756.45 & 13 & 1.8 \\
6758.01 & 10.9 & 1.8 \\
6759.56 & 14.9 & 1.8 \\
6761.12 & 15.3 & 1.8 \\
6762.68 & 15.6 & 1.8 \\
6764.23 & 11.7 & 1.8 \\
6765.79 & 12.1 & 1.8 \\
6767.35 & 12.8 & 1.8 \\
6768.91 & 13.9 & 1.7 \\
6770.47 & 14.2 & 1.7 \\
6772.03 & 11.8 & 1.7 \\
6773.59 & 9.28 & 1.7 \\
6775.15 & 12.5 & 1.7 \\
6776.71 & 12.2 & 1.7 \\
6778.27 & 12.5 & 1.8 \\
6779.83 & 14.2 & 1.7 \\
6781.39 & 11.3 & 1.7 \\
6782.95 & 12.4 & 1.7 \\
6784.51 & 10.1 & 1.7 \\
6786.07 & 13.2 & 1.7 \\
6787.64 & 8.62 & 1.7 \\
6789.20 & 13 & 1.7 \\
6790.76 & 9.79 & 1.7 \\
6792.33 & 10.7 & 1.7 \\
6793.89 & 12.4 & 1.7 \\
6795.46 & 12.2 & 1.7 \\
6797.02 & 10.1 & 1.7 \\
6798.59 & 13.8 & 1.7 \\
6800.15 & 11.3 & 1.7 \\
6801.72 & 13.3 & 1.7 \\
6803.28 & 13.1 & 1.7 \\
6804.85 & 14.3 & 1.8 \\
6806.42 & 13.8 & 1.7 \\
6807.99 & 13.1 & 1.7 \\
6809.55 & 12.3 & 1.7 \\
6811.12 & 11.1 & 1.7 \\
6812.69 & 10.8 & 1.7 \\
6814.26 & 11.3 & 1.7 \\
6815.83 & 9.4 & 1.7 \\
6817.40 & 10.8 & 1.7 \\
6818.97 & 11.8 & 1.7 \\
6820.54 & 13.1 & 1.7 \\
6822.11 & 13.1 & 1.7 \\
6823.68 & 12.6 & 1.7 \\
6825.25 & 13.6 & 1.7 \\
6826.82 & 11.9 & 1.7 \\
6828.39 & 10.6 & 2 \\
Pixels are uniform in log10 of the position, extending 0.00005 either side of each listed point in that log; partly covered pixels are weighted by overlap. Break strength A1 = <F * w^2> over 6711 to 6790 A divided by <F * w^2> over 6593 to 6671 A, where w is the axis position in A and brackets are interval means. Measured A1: 1.02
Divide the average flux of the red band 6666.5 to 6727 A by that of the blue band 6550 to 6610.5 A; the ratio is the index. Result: 0.94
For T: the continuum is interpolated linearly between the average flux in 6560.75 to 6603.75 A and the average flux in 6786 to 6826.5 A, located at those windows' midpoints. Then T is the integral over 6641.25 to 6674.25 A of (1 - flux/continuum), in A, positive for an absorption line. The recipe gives 1.74 A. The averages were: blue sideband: 13.1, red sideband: 12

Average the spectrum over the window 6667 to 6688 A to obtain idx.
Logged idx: 12.3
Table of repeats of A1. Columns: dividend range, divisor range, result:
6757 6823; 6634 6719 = 1.04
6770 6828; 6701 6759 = 1.02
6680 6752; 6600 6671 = 1.02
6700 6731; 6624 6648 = 1.04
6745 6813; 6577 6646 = 1.02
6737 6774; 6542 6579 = 0.98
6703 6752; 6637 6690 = 1.02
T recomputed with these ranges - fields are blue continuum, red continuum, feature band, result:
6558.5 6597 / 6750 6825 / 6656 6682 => 0.7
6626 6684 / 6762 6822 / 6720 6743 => 0.3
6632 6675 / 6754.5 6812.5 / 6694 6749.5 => 0.2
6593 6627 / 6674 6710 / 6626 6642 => 1.7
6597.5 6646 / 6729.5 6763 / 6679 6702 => -0.5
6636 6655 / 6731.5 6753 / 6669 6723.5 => -2.9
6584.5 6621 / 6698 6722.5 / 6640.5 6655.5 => 1.4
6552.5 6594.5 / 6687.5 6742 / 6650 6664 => 0.5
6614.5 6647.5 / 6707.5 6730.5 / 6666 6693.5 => -1.4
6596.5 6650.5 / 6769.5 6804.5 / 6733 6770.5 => -1.1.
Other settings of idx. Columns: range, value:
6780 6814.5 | 12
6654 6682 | 12.3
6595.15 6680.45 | 12.4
